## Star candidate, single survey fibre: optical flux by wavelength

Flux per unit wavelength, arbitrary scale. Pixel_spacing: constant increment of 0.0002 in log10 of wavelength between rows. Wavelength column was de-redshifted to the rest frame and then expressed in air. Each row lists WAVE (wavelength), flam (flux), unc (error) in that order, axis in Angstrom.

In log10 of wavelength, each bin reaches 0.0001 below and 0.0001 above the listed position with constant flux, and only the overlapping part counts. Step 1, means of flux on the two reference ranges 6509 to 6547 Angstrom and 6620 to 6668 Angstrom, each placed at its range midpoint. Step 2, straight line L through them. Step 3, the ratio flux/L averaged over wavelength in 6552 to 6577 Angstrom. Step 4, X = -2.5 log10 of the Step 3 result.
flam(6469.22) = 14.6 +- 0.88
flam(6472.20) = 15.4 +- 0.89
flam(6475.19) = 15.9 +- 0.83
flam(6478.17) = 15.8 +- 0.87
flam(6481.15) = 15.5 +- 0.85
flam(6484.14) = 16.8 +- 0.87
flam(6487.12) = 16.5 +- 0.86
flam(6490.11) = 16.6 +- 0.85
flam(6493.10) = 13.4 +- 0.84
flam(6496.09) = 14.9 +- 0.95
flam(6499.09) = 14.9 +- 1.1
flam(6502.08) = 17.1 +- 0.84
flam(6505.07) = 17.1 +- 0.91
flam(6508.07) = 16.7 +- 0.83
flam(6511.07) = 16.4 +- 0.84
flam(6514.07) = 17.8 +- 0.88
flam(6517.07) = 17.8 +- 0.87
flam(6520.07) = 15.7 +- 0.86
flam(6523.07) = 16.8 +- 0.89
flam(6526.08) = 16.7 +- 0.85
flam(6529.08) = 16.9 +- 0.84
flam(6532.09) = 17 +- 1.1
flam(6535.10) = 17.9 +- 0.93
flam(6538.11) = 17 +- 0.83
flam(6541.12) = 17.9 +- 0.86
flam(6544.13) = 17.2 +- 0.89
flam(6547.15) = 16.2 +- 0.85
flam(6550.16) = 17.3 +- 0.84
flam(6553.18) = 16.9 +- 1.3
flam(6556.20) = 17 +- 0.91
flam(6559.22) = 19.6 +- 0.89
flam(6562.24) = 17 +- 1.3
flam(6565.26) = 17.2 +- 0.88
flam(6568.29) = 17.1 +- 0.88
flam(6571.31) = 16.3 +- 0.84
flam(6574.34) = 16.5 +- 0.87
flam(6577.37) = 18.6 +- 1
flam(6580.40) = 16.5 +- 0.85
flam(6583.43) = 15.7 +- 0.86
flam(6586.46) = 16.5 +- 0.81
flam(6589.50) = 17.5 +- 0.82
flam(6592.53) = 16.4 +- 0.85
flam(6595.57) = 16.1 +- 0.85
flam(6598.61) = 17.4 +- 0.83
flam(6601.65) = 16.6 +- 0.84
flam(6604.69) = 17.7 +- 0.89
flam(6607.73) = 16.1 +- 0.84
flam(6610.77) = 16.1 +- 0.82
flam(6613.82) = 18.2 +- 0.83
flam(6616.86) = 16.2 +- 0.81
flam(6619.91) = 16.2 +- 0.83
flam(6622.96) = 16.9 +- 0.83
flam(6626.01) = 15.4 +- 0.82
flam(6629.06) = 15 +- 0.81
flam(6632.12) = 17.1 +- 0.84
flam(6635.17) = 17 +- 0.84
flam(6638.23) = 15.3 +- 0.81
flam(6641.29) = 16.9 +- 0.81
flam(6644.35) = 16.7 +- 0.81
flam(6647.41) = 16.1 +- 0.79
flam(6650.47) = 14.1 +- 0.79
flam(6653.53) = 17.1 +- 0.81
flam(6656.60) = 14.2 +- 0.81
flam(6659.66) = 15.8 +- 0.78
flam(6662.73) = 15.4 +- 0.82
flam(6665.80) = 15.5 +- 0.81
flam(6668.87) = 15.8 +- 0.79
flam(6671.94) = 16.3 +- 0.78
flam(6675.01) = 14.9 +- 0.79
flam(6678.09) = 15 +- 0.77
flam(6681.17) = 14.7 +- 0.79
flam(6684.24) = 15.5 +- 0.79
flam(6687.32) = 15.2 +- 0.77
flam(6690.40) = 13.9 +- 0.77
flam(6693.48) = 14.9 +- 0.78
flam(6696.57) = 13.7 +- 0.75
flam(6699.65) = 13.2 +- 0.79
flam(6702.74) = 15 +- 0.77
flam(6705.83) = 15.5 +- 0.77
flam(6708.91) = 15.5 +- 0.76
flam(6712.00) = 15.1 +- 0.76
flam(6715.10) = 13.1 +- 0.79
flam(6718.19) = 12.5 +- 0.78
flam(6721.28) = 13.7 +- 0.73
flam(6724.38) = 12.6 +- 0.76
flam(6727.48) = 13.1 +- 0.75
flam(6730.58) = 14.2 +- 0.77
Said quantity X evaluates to -0.04 mag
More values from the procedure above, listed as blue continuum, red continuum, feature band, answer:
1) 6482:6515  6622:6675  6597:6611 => -0.06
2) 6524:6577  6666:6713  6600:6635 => -0.03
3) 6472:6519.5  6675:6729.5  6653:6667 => -0.06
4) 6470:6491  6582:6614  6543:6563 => -0.06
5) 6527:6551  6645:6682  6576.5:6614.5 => -0.03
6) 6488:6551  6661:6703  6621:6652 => -0.04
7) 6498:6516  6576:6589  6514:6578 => -0.02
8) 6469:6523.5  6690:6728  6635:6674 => -0.09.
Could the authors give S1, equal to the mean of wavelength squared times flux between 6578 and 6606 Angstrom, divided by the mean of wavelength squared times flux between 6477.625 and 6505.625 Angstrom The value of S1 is 1.1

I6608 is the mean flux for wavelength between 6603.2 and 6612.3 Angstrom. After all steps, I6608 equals 16.6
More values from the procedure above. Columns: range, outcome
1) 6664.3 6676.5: 15.6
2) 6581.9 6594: 16.5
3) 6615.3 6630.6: 15.9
